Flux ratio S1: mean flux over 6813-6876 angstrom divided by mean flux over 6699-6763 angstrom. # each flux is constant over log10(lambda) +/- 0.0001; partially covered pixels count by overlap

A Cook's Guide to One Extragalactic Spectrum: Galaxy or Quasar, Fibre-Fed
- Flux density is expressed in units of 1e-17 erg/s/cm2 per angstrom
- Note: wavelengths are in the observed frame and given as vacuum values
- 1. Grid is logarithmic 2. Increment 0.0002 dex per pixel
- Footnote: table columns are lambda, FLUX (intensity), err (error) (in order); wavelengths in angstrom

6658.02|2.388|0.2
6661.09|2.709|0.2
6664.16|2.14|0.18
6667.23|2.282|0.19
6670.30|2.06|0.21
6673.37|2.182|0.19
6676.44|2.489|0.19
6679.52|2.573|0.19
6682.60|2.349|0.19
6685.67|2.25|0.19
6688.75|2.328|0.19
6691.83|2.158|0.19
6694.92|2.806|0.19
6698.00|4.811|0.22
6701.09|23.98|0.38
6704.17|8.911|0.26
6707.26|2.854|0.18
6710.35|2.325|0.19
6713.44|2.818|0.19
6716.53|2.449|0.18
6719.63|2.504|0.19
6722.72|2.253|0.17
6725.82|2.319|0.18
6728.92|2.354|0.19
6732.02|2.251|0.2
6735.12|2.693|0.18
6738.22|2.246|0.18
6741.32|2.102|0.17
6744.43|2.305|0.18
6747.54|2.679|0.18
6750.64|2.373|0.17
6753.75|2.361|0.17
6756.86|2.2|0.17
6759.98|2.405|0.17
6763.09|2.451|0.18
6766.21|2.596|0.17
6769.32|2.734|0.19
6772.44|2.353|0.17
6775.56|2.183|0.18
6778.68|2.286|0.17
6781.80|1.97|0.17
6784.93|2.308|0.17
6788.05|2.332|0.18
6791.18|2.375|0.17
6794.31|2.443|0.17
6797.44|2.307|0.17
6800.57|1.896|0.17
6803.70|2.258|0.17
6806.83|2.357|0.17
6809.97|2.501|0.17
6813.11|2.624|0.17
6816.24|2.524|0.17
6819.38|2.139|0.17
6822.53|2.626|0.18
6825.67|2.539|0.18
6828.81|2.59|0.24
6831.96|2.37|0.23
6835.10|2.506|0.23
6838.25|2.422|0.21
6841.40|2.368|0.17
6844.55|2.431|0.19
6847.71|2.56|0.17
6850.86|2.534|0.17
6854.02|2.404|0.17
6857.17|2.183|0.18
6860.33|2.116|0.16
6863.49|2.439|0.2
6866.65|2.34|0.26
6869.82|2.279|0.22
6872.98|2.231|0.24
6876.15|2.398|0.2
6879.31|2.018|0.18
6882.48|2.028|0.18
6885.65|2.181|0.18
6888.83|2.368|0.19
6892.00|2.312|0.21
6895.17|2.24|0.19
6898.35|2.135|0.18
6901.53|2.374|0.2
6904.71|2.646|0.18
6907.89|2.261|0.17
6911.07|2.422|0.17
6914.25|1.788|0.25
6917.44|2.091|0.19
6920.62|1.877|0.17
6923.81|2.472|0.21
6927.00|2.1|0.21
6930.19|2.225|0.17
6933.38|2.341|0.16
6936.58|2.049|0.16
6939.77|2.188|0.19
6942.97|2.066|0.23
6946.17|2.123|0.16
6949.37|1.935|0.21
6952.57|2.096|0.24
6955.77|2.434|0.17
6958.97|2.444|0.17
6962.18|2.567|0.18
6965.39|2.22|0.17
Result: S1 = 0.63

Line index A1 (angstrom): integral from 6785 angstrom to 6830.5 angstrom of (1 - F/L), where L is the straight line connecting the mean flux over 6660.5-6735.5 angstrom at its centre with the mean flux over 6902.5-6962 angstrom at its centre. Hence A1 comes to 8.9 angstrom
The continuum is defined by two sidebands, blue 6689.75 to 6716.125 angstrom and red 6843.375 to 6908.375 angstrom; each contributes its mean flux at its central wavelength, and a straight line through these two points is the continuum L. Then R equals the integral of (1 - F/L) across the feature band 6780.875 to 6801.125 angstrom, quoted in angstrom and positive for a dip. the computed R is 9.2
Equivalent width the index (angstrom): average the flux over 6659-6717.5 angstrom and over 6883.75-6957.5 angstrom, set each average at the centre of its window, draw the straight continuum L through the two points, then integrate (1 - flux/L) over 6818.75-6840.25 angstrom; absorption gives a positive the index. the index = 3.3 angstrom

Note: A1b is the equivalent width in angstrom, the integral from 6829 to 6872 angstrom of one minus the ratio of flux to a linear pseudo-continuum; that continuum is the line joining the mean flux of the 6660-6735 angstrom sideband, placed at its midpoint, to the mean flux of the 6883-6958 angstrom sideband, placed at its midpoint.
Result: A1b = 4.46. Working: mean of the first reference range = 3.66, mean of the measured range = 2.39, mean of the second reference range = 2.2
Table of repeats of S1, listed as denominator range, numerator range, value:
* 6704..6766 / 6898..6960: 0.85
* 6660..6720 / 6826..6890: 0.59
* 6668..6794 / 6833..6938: 0.73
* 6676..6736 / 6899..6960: 0.55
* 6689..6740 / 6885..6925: 0.52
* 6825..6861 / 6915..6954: 0.88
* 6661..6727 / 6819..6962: 0.60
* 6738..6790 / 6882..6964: 0.95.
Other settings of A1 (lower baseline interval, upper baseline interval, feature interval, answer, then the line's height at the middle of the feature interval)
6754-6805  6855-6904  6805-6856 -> -4.0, 2.29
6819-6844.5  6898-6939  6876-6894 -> 0.8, 2.31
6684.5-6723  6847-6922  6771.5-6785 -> 5.7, 3.82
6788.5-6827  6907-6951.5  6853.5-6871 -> -0.1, 2.27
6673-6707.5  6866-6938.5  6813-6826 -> 3.5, 3.37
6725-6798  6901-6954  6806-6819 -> -1.0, 2.3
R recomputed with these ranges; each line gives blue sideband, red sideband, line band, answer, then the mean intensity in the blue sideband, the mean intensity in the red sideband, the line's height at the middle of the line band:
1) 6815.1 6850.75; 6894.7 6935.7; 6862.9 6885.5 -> 1.06 angstrom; 2.46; 2.22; 2.34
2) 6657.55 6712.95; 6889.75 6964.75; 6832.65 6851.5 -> 2.76 angstrom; 4.1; 2.23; 2.89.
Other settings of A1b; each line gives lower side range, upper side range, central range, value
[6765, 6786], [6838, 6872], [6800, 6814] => 0.1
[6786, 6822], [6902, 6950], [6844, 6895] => -0.8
